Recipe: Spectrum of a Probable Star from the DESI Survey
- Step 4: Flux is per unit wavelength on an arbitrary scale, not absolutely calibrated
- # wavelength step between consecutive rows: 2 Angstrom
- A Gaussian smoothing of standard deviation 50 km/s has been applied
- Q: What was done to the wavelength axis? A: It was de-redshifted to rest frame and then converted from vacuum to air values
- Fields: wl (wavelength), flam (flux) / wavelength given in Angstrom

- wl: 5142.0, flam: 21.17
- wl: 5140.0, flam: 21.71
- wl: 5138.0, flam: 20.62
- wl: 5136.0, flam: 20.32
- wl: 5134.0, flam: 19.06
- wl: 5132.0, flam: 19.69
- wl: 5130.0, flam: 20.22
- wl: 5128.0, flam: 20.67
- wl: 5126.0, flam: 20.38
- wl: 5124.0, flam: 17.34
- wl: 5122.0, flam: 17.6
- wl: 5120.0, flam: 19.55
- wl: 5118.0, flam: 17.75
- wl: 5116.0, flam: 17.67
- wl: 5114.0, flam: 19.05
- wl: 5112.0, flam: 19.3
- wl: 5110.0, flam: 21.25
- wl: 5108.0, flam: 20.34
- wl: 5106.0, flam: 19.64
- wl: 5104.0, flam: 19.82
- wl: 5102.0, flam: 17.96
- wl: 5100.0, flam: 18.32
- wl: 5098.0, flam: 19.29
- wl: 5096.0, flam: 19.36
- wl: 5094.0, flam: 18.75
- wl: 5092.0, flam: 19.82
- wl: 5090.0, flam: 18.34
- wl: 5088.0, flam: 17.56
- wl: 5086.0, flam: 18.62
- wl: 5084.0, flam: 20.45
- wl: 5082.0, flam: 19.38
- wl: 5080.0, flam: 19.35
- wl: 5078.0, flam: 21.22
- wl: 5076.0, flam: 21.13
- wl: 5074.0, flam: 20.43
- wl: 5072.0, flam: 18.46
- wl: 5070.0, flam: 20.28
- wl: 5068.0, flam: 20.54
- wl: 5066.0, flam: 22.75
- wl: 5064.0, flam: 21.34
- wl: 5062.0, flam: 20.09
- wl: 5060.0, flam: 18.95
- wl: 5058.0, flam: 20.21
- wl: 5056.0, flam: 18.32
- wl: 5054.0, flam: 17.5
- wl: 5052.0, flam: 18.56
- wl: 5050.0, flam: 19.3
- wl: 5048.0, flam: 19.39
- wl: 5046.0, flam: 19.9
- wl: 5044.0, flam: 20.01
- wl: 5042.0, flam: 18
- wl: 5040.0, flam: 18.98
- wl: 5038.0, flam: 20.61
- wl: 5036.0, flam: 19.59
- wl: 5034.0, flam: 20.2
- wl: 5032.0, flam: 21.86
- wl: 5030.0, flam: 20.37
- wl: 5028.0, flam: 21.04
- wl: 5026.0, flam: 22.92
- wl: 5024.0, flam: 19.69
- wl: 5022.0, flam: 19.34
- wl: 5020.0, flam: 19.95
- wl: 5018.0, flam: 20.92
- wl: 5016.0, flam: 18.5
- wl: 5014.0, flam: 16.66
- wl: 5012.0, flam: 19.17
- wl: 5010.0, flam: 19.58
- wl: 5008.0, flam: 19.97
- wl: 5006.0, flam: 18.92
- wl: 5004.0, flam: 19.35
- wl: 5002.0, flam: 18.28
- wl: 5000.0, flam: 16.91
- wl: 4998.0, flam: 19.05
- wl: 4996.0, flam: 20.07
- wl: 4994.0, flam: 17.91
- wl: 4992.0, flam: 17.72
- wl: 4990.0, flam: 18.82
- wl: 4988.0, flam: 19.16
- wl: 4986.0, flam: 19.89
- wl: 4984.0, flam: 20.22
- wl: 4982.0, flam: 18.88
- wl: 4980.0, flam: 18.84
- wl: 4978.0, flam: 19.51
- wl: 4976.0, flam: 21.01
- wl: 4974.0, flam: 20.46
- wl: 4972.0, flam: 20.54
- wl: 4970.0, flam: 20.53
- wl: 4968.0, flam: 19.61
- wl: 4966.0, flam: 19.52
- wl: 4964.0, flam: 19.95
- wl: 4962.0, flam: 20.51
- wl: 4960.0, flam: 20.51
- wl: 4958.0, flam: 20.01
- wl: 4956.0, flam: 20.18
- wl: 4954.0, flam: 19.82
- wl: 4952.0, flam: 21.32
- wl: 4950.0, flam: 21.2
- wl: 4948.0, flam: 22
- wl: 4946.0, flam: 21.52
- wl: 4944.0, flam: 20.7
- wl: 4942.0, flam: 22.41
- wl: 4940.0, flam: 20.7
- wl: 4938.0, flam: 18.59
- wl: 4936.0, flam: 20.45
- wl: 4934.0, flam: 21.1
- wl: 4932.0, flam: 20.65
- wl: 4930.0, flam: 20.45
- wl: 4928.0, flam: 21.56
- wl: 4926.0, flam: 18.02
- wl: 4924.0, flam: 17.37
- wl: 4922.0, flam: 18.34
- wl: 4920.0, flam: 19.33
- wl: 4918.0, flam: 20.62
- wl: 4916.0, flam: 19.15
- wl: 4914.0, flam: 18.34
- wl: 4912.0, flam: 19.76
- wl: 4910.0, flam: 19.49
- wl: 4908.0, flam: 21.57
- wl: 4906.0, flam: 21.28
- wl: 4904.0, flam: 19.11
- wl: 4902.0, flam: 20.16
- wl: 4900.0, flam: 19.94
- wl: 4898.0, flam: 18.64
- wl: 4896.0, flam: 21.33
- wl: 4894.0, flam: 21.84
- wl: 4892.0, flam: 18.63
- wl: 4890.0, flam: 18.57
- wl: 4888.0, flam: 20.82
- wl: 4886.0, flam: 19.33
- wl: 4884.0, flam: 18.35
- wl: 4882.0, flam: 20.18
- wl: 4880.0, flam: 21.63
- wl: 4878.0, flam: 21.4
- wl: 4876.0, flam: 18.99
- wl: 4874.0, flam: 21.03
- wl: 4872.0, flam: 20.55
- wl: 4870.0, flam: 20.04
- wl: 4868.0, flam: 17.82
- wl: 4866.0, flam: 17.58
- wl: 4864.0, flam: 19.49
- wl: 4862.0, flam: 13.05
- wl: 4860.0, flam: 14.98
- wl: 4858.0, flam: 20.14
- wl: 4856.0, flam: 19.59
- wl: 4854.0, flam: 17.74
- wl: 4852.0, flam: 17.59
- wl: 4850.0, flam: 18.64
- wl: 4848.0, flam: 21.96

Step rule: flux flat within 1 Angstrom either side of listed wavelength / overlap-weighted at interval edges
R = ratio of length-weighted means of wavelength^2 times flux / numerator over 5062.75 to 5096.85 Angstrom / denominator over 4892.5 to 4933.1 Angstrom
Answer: 1.07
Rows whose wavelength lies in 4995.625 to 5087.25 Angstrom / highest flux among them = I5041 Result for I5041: 22.92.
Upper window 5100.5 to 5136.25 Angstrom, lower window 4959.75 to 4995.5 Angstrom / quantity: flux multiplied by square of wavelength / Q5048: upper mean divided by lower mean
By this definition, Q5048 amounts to 1.04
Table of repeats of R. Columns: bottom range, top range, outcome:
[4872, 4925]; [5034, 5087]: 1.06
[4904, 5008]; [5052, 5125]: 1.03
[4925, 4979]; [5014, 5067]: 1.01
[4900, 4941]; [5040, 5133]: 1.05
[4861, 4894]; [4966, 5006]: 1.04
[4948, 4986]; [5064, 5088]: 1.04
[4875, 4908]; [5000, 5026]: 1.01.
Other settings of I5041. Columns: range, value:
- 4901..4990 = 22.41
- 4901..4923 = 21.57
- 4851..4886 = 21.63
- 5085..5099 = 19.82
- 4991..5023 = 20.92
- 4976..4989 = 21.01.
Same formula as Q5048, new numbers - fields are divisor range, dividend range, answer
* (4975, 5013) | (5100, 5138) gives 1.06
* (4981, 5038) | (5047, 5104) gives 1.03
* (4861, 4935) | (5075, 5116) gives 1.07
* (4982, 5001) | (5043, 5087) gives 1.08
